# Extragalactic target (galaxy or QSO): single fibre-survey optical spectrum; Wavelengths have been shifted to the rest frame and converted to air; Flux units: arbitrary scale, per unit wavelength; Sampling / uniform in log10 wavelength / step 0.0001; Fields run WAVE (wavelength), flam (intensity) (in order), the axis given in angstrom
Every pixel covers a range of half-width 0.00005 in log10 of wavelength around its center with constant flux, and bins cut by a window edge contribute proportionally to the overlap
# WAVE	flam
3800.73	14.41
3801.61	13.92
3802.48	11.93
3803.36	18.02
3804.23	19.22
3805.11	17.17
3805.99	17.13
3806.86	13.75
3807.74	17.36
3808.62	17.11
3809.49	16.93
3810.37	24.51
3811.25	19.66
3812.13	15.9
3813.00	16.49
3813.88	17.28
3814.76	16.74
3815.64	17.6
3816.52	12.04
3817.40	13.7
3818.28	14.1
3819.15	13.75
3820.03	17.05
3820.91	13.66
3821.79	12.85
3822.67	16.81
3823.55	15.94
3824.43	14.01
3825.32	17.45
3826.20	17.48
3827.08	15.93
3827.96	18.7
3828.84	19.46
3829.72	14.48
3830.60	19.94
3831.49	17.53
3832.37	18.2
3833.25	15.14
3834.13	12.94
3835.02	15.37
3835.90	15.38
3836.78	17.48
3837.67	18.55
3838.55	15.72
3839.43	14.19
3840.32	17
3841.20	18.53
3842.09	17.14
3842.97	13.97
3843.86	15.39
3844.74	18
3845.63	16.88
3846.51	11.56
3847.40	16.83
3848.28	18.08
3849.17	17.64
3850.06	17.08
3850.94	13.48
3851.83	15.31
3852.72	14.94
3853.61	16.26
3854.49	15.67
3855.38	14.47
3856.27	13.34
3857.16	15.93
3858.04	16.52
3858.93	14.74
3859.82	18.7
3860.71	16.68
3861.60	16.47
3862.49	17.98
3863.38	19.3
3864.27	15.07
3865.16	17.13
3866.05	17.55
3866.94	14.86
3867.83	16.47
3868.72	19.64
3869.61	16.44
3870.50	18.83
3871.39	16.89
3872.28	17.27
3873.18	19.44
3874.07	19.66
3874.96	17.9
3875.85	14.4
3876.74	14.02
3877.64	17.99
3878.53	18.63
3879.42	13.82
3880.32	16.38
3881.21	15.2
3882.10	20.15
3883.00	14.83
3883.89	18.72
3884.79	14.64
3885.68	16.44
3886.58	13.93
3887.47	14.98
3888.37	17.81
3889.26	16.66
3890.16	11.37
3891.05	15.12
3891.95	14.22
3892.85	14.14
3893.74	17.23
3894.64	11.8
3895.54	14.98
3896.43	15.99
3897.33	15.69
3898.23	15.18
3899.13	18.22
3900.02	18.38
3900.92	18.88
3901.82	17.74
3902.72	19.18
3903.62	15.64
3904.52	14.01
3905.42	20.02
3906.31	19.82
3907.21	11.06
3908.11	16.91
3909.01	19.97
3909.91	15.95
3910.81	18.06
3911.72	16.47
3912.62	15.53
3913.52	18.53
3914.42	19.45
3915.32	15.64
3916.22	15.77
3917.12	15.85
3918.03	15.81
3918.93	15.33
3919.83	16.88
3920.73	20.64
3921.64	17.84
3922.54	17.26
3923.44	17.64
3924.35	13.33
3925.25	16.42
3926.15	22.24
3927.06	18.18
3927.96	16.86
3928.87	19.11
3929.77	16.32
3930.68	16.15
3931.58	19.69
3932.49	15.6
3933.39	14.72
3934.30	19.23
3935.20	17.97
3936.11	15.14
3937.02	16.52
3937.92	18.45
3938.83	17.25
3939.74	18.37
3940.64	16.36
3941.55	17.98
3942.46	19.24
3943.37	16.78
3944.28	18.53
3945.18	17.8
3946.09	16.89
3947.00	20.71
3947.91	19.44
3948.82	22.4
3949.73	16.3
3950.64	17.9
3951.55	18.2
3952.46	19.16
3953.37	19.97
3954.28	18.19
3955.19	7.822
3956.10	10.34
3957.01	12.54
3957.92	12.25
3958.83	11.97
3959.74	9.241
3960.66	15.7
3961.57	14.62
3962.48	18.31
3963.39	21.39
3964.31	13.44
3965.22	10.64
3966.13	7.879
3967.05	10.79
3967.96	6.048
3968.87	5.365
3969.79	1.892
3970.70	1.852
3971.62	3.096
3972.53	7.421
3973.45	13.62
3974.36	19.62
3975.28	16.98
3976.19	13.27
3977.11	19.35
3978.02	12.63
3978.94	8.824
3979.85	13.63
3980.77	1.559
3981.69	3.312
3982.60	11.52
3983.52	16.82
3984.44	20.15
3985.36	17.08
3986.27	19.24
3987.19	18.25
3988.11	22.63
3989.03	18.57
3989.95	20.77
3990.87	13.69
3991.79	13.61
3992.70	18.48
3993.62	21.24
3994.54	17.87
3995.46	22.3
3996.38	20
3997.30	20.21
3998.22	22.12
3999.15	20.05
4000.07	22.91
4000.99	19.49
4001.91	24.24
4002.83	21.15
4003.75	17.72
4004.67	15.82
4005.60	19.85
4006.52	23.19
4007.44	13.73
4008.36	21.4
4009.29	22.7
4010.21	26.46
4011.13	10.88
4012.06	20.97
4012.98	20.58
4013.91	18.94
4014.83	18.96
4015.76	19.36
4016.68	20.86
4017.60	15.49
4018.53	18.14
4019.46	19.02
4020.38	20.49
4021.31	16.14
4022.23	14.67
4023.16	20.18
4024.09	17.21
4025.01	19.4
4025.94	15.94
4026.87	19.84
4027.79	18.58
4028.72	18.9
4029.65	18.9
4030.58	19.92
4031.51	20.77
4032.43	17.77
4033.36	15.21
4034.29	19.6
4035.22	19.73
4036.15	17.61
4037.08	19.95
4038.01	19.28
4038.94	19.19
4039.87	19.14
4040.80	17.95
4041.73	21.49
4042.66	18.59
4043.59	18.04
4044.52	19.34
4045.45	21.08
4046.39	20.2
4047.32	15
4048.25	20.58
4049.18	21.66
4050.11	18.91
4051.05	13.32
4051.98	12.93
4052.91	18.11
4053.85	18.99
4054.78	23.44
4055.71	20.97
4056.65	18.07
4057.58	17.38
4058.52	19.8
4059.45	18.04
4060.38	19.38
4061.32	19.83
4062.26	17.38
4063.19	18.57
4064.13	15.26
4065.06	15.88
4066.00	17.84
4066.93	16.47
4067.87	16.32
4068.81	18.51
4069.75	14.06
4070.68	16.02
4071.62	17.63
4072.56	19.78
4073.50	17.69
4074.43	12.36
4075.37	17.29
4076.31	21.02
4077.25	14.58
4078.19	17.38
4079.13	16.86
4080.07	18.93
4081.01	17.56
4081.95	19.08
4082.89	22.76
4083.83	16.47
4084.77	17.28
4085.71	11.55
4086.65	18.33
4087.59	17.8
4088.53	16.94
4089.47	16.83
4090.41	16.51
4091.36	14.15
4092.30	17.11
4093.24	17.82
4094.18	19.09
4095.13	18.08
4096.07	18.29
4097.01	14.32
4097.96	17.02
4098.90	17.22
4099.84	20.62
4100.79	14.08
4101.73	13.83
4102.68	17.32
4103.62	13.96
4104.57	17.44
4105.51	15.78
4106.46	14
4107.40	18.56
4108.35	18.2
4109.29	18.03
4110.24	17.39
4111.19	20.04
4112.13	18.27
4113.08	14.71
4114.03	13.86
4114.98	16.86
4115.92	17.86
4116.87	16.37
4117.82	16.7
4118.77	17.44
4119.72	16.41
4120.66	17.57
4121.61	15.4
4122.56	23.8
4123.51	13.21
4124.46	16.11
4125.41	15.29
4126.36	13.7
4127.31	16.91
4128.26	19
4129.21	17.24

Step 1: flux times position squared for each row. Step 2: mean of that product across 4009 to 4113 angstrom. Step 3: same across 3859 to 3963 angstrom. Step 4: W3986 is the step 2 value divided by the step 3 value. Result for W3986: 1.2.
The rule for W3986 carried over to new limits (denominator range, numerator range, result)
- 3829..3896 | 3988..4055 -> 1.27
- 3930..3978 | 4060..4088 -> 1.24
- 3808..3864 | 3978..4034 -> 1.21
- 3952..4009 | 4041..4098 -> 1.22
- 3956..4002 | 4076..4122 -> 1.25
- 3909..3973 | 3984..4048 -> 1.28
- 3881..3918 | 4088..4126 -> 1.14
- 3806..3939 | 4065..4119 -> 1.14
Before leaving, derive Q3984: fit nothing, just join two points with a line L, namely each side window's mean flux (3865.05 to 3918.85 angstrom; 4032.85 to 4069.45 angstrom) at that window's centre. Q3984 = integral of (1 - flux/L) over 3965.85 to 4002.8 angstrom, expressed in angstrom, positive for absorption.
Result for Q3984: 5.9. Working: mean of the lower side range 16.5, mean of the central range 14.8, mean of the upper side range 18.4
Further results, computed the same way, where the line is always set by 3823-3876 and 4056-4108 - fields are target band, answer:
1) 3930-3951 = -1.24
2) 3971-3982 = 3.78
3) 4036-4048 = -1.42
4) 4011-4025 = -1.12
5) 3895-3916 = -0.34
